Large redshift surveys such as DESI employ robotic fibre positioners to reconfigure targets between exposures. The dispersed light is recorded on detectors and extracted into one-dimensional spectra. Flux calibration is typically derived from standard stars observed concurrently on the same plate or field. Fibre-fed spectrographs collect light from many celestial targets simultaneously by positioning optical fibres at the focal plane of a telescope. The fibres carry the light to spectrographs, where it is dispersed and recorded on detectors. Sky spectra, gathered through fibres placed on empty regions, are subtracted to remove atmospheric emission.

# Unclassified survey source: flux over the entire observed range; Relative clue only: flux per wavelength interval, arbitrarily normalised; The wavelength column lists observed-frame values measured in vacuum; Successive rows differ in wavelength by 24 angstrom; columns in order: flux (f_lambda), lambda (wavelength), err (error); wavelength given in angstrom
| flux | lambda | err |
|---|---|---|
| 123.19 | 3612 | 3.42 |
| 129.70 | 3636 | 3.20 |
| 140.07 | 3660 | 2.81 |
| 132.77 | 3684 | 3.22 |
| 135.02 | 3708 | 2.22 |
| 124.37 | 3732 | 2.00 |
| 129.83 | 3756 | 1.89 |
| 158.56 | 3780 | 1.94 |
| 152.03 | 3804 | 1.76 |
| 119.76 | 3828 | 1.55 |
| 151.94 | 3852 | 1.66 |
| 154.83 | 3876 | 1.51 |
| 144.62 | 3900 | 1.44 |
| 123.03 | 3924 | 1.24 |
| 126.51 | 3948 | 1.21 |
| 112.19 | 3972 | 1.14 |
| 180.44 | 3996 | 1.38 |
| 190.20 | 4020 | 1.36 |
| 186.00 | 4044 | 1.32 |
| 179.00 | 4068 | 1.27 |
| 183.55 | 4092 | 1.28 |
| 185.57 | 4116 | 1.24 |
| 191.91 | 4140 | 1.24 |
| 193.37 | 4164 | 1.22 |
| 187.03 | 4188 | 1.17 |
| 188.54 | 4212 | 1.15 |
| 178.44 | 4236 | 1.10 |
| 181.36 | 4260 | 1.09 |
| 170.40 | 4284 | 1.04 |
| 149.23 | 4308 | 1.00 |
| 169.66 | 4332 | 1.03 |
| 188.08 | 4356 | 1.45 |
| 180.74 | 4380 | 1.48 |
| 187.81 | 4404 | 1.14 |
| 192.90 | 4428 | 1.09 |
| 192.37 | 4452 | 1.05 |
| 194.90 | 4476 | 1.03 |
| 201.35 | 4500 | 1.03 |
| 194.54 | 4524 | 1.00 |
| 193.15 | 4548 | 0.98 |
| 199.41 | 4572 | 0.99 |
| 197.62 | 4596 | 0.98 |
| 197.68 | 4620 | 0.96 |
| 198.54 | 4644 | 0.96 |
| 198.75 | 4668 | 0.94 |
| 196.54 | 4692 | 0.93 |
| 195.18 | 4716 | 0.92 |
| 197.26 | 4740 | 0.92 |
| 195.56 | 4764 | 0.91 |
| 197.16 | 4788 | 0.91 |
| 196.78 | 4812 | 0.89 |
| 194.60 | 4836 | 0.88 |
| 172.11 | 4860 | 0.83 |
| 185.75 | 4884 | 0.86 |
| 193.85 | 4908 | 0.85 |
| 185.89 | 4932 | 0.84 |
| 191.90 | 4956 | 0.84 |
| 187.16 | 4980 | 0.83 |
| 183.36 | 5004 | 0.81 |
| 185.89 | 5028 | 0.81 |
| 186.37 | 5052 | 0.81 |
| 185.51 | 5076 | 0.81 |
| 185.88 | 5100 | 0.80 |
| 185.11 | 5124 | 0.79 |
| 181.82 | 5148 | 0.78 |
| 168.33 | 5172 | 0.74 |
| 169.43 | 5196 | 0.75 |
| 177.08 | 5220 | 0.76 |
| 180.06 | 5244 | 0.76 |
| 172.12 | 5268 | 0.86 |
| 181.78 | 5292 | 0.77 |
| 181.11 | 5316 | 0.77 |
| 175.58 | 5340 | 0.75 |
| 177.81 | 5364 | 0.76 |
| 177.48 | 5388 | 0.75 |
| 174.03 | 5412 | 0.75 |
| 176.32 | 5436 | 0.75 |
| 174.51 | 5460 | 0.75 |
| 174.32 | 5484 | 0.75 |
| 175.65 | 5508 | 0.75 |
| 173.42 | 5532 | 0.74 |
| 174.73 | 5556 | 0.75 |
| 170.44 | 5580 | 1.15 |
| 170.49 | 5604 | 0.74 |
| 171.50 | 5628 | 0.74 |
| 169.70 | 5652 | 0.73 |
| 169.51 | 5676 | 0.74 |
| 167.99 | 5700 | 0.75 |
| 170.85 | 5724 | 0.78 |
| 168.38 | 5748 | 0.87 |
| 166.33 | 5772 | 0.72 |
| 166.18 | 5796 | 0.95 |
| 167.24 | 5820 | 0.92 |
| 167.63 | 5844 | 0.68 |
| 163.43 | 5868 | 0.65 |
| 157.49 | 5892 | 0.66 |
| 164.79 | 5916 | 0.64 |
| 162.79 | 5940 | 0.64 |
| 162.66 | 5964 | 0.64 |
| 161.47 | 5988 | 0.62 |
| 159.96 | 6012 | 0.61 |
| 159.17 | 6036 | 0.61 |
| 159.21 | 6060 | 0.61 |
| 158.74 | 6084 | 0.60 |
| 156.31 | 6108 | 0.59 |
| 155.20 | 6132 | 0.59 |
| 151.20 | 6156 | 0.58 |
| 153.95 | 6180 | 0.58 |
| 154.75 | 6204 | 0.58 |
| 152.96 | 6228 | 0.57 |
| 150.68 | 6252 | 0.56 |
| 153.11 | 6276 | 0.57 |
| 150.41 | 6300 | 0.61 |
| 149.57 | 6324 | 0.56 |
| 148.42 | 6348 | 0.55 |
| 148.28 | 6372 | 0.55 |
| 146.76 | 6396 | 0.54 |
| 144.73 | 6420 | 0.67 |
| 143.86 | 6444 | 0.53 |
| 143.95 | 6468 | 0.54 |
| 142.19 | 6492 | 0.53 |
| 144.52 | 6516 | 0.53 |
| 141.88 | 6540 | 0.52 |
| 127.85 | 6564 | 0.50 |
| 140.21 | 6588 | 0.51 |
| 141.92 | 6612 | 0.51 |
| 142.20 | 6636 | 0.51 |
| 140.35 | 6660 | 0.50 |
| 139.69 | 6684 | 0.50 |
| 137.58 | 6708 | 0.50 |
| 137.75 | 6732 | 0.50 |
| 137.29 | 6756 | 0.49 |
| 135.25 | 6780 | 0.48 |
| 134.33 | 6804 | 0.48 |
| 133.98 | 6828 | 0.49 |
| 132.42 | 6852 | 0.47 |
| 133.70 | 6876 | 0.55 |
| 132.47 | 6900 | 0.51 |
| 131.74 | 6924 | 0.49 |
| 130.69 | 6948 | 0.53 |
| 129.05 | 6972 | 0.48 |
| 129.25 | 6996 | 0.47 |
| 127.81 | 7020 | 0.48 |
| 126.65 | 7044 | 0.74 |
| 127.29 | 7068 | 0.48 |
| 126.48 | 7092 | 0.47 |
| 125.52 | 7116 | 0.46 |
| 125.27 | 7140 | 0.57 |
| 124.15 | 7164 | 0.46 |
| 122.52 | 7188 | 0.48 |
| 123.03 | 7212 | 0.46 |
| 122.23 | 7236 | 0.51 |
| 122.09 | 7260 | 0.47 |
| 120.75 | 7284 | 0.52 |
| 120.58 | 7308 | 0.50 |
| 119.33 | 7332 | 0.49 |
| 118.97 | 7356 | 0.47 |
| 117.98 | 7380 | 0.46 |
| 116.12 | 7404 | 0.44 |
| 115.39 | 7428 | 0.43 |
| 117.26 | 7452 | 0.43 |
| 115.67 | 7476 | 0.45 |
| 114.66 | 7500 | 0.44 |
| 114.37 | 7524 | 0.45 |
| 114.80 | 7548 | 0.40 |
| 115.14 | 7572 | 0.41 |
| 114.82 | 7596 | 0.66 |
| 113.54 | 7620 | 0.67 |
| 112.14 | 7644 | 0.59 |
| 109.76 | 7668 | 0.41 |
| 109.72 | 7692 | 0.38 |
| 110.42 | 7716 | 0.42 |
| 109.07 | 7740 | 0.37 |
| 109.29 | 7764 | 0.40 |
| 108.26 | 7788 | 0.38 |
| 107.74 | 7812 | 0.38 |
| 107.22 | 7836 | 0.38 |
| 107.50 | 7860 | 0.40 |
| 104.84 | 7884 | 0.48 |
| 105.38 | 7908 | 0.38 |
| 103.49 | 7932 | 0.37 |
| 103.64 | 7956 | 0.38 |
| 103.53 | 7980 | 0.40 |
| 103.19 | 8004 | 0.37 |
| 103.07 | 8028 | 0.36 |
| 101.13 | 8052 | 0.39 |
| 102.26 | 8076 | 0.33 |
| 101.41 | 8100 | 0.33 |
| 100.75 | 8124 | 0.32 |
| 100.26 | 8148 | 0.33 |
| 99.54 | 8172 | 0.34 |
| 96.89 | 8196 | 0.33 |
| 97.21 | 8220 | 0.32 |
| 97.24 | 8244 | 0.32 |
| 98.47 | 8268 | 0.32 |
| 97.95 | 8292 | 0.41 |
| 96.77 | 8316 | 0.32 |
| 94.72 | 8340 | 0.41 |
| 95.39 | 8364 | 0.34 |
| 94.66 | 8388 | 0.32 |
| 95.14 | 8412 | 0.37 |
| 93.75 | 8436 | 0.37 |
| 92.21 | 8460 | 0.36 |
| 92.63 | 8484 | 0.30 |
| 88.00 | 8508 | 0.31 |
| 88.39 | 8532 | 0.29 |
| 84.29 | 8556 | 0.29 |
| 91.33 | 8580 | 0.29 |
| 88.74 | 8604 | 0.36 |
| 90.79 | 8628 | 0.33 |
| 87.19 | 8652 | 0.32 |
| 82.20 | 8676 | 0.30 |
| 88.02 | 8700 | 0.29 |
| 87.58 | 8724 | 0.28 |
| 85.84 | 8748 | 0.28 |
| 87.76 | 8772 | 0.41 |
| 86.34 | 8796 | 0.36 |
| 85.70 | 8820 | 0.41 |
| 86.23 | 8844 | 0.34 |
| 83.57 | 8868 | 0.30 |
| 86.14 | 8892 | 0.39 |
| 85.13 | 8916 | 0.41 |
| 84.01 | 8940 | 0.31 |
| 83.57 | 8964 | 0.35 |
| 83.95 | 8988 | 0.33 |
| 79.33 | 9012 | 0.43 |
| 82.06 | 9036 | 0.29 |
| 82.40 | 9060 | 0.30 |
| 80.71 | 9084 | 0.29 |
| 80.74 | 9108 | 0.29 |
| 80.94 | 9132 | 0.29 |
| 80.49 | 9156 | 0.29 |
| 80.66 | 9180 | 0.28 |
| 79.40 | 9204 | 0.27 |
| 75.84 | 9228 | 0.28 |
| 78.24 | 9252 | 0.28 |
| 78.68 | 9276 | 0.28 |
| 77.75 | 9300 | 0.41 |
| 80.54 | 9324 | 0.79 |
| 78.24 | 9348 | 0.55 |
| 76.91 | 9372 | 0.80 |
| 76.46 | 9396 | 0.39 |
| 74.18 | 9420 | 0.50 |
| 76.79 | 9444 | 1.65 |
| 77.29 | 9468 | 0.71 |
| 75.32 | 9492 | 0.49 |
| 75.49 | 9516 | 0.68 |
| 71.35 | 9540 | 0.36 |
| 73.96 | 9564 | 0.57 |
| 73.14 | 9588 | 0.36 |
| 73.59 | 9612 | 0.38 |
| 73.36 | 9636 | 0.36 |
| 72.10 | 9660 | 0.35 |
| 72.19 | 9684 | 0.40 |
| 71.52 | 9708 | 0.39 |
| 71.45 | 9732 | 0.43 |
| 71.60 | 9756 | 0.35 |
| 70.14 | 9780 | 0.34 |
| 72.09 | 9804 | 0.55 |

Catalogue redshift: 0.00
